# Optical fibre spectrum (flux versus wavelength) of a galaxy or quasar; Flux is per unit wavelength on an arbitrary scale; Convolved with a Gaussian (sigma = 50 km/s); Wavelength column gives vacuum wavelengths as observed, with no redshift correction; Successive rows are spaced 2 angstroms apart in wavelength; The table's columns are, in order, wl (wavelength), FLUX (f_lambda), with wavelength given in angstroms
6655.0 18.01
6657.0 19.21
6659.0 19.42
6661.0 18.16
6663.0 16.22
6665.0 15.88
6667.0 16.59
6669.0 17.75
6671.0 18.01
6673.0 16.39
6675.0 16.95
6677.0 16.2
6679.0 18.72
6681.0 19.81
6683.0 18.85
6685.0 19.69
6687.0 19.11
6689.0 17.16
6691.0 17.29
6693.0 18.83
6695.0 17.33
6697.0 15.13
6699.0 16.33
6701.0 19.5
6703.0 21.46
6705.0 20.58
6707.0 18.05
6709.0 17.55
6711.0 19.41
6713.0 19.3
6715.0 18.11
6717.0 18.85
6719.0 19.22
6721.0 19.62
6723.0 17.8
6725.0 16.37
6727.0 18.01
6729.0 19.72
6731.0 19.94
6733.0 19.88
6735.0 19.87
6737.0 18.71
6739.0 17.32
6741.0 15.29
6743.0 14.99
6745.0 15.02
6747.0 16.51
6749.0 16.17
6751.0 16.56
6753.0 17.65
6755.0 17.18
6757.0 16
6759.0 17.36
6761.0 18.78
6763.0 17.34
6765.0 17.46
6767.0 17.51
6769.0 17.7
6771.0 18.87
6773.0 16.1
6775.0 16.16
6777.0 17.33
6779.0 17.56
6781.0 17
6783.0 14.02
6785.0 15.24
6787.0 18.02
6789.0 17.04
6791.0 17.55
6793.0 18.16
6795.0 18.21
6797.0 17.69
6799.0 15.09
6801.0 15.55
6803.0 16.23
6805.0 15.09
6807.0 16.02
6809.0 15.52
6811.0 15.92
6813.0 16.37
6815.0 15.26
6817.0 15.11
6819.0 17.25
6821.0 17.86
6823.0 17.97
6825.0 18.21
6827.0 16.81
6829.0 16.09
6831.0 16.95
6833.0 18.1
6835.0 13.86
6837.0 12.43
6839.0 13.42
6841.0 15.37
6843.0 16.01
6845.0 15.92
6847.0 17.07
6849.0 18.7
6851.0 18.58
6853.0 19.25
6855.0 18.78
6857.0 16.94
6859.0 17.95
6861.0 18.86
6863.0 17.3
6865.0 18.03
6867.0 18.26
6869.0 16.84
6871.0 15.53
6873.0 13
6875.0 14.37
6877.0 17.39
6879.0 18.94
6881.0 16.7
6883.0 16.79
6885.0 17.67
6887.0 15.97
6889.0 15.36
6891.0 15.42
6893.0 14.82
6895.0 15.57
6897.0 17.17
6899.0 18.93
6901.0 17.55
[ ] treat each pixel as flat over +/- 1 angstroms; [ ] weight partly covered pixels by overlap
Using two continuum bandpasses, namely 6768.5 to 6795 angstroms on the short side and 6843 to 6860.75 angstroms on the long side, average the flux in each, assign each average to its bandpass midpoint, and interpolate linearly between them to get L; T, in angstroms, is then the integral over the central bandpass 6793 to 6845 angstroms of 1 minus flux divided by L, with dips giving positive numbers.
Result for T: 3.91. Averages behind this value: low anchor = 17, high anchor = 17.8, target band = 16.1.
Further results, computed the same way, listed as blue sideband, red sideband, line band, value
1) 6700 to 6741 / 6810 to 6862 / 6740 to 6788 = 3.5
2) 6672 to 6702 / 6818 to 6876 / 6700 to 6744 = -2.6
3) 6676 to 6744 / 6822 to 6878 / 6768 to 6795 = 0.8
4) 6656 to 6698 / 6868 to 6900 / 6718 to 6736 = -1.6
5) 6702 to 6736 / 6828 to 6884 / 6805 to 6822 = 1.3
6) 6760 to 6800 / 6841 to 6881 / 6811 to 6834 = 0.4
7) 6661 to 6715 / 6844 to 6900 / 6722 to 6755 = 0.5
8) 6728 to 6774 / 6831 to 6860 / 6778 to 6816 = 1.5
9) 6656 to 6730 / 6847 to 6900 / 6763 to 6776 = 0.3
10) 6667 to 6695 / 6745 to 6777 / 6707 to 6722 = -1.0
